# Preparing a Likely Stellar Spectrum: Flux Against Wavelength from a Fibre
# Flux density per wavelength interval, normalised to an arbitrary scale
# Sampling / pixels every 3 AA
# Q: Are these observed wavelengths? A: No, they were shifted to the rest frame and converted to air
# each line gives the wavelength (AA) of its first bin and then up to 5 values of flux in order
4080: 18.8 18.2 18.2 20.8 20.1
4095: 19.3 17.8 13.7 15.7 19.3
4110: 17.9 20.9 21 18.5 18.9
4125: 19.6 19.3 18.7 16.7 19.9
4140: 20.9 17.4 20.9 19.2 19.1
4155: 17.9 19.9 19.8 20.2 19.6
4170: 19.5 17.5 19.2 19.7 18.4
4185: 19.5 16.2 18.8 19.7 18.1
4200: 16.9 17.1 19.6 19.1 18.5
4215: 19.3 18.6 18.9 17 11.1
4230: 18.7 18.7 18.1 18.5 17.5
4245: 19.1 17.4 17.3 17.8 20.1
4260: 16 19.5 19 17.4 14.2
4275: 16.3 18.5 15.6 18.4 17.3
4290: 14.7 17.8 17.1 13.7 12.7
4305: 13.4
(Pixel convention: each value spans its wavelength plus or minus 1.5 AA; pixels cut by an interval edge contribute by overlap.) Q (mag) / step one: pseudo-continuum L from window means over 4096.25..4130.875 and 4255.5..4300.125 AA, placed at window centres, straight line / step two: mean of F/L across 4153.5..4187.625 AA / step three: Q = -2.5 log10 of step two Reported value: -0.07 mag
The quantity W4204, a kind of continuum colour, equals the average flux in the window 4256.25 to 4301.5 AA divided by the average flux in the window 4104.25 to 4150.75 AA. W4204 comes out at 0.88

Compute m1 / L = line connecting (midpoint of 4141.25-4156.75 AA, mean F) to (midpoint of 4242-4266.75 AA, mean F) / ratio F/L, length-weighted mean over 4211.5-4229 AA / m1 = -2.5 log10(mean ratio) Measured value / 0.08 mag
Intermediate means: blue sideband 18.9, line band 17.2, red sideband 18.2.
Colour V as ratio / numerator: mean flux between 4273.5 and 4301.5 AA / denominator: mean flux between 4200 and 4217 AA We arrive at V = 0.9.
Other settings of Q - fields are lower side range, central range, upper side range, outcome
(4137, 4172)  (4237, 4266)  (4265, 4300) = -0.051 mag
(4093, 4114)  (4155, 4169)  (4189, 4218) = -0.082 mag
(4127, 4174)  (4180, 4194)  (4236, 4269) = 0.022 mag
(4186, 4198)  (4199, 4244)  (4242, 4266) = 0.022 mag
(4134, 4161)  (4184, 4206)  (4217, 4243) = 0.006 mag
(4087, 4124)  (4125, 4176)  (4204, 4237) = -0.046 mag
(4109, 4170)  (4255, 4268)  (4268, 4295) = -0.092 mag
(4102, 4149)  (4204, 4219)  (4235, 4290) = -0.051 mag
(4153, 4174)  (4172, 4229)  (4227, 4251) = 0.027 mag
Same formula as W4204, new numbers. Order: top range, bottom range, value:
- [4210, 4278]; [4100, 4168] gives 0.93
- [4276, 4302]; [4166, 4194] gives 0.87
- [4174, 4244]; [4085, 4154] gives 0.96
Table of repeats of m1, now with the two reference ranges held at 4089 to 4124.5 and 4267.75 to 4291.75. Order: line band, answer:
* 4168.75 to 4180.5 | -0.069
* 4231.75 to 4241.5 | -0.078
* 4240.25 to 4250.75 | -0.060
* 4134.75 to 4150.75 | -0.077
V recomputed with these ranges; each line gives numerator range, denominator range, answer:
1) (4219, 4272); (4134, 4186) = 0.92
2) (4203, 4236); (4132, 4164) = 0.93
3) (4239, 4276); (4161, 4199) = 0.94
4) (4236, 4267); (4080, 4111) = 1.00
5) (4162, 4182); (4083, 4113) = 1.05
